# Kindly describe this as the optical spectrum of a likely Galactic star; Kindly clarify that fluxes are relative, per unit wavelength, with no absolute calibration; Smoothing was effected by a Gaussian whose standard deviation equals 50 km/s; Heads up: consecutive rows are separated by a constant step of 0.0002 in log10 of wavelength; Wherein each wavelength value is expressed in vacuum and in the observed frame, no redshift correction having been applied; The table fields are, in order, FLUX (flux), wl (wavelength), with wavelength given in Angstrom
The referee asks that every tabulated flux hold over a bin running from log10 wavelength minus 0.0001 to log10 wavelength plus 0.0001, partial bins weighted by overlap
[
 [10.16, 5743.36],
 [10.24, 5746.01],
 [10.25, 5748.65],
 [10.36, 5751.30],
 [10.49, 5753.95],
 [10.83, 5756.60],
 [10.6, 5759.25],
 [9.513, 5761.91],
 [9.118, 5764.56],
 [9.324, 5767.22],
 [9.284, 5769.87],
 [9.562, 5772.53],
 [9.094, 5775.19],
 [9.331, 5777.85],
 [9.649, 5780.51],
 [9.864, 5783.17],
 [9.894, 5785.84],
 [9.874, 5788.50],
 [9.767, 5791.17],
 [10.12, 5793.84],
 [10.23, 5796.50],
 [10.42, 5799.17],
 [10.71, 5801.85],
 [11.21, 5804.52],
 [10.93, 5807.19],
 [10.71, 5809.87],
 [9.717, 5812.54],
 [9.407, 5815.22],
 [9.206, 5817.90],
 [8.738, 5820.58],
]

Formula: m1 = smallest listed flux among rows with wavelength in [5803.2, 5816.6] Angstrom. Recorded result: 9.407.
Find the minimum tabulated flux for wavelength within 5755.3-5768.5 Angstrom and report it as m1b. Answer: 9.118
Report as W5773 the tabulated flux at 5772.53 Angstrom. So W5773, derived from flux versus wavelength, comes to 9.562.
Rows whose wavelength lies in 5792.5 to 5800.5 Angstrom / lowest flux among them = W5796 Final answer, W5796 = 10.12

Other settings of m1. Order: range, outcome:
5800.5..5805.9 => 10.71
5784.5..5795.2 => 9.767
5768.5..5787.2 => 9.094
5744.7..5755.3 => 10.24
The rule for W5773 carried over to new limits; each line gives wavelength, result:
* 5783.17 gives 9.864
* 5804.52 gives 11.21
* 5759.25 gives 10.6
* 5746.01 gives 10.24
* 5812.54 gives 9.717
